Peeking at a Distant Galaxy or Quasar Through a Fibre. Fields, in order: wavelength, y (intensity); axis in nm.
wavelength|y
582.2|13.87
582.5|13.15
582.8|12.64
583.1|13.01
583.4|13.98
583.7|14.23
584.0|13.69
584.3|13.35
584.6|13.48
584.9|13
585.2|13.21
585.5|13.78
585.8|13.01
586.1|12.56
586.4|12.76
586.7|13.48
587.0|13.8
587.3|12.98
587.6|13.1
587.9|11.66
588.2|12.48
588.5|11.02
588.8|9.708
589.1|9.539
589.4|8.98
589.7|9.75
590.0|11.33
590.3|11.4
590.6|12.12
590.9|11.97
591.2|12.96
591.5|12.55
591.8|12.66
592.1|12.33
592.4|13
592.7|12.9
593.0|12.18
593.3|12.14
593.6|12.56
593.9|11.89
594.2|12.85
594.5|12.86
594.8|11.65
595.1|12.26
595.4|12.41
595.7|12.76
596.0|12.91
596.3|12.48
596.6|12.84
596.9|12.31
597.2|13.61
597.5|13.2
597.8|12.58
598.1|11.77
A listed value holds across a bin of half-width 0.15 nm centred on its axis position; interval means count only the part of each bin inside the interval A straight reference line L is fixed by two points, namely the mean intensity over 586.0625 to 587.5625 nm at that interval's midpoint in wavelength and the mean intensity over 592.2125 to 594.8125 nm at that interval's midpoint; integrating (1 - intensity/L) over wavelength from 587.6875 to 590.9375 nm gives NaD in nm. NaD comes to 0.503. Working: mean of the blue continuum 13.2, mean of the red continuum 12.5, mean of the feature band 10.9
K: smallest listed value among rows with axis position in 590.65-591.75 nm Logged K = 11.97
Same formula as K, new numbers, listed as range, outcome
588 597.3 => 8.98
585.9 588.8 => 9.708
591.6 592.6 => 12.33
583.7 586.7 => 12.56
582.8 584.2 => 13.01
